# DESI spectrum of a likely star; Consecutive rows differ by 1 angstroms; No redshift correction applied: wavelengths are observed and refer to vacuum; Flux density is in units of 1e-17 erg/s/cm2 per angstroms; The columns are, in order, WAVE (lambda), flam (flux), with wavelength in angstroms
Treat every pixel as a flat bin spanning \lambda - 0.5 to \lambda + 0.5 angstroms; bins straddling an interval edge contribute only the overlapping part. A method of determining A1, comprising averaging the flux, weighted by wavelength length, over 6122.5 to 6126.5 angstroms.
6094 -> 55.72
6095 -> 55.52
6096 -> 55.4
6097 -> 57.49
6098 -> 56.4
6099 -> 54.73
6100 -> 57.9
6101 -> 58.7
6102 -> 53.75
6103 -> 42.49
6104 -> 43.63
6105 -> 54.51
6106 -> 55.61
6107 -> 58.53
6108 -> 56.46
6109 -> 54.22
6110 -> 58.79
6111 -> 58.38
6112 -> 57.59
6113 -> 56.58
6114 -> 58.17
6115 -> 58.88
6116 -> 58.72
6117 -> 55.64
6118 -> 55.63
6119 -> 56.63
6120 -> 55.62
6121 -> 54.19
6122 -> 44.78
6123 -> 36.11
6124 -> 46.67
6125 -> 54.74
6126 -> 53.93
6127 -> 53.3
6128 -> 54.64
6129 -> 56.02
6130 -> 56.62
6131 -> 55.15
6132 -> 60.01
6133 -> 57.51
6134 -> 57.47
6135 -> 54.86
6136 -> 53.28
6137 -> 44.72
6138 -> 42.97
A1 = 47.9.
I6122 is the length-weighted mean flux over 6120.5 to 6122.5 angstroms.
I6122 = 49.5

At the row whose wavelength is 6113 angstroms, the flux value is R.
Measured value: 56.58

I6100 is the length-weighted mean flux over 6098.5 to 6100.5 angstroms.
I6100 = 56.3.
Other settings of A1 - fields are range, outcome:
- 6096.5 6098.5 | 56.9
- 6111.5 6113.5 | 57.1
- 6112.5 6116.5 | 58.1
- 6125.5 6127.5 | 53.6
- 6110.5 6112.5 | 58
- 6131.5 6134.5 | 58.3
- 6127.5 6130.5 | 55.8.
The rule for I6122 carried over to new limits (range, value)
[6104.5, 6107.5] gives 56.2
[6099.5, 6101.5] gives 58.3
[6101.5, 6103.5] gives 48.1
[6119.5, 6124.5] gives 47.5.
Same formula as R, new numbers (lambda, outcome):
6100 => 57.9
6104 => 43.63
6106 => 55.61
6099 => 54.73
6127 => 53.3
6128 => 54.64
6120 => 55.62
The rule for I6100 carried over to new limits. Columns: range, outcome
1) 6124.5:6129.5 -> 54.5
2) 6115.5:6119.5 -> 56.7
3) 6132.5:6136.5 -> 55.8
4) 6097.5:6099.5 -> 55.6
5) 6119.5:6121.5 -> 54.9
